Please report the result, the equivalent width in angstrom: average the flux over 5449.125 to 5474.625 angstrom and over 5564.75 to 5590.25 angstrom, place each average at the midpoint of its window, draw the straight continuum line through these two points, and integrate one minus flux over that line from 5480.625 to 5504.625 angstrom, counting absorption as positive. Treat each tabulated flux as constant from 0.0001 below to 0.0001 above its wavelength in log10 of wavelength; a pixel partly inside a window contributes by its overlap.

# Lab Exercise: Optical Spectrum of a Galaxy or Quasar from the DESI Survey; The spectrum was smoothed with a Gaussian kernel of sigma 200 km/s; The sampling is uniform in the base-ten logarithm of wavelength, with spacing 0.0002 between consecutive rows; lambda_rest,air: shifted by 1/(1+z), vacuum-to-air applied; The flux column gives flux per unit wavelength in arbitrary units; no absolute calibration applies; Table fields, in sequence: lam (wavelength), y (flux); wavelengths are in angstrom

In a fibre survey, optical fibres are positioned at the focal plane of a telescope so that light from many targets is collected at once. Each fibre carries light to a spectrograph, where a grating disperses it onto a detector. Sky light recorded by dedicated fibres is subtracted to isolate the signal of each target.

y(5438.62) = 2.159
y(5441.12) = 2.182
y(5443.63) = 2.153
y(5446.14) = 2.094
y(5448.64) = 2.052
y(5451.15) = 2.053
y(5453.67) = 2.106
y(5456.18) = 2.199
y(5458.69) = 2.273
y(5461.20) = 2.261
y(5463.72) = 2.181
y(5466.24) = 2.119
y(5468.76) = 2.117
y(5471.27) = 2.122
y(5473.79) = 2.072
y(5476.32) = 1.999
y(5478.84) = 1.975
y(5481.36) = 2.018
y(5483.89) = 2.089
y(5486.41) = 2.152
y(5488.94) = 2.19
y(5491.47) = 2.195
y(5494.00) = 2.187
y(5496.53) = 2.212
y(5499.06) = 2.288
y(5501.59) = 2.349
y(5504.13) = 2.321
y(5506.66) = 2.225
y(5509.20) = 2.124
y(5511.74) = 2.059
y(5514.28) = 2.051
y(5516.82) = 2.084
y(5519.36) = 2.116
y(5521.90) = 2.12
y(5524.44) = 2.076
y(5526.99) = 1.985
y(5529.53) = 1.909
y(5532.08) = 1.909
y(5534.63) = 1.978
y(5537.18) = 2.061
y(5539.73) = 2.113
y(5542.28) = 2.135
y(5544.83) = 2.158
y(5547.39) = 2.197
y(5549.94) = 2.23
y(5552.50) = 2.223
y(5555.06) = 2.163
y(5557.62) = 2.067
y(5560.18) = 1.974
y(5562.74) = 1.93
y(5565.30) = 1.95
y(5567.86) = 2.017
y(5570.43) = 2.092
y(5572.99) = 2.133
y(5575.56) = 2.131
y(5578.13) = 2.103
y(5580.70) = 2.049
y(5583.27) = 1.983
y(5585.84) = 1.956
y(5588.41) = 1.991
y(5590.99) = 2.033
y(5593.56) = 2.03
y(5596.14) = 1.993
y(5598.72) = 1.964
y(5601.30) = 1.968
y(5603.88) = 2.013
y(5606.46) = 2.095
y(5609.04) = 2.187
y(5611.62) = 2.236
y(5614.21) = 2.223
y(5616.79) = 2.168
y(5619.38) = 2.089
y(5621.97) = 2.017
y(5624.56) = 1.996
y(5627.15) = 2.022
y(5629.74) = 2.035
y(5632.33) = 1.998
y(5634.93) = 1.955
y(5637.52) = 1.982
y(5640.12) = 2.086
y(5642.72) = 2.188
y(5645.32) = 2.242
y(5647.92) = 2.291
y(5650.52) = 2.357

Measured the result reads -0.91 angstrom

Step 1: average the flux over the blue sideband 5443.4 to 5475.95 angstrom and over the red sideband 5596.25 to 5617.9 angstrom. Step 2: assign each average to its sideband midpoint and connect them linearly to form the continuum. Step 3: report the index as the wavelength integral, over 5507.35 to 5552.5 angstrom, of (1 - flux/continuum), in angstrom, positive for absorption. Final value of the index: 0.8 angstrom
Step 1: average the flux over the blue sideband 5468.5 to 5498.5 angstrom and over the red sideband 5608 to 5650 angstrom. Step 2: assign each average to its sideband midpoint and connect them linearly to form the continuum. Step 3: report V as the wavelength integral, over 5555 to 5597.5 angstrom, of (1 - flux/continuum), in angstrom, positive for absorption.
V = 1.6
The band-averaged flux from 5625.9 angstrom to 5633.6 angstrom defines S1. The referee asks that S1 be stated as 2.02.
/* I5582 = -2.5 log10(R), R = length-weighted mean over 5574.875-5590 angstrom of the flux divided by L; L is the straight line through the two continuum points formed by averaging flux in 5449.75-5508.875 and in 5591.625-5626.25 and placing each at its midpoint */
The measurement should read 0.03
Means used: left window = 2.16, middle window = 2.03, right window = 2.07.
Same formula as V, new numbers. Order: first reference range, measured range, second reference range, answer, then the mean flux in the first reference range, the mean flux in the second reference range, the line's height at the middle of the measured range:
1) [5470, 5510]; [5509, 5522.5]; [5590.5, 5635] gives 0.3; 2.16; 2.06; 2.14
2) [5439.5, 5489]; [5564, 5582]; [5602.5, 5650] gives 0.4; 2.12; 2.11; 2.11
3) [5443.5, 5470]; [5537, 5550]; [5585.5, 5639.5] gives -0.4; 2.15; 2.05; 2.09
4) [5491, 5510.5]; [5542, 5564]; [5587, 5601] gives -0.1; 2.24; 2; 2.1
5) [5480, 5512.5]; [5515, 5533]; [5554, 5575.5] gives 0.8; 2.19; 2.04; 2.13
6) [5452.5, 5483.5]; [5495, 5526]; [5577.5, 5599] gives -1.3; 2.12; 2.01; 2.08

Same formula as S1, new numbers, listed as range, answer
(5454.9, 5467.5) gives 2.21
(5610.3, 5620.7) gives 2.18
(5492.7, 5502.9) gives 2.26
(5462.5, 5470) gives 2.14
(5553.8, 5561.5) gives 2.07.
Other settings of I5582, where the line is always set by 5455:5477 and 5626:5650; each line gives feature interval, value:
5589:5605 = 0.06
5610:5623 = -0.02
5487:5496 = -0.02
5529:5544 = 0.05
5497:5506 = -0.08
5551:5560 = 0.00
